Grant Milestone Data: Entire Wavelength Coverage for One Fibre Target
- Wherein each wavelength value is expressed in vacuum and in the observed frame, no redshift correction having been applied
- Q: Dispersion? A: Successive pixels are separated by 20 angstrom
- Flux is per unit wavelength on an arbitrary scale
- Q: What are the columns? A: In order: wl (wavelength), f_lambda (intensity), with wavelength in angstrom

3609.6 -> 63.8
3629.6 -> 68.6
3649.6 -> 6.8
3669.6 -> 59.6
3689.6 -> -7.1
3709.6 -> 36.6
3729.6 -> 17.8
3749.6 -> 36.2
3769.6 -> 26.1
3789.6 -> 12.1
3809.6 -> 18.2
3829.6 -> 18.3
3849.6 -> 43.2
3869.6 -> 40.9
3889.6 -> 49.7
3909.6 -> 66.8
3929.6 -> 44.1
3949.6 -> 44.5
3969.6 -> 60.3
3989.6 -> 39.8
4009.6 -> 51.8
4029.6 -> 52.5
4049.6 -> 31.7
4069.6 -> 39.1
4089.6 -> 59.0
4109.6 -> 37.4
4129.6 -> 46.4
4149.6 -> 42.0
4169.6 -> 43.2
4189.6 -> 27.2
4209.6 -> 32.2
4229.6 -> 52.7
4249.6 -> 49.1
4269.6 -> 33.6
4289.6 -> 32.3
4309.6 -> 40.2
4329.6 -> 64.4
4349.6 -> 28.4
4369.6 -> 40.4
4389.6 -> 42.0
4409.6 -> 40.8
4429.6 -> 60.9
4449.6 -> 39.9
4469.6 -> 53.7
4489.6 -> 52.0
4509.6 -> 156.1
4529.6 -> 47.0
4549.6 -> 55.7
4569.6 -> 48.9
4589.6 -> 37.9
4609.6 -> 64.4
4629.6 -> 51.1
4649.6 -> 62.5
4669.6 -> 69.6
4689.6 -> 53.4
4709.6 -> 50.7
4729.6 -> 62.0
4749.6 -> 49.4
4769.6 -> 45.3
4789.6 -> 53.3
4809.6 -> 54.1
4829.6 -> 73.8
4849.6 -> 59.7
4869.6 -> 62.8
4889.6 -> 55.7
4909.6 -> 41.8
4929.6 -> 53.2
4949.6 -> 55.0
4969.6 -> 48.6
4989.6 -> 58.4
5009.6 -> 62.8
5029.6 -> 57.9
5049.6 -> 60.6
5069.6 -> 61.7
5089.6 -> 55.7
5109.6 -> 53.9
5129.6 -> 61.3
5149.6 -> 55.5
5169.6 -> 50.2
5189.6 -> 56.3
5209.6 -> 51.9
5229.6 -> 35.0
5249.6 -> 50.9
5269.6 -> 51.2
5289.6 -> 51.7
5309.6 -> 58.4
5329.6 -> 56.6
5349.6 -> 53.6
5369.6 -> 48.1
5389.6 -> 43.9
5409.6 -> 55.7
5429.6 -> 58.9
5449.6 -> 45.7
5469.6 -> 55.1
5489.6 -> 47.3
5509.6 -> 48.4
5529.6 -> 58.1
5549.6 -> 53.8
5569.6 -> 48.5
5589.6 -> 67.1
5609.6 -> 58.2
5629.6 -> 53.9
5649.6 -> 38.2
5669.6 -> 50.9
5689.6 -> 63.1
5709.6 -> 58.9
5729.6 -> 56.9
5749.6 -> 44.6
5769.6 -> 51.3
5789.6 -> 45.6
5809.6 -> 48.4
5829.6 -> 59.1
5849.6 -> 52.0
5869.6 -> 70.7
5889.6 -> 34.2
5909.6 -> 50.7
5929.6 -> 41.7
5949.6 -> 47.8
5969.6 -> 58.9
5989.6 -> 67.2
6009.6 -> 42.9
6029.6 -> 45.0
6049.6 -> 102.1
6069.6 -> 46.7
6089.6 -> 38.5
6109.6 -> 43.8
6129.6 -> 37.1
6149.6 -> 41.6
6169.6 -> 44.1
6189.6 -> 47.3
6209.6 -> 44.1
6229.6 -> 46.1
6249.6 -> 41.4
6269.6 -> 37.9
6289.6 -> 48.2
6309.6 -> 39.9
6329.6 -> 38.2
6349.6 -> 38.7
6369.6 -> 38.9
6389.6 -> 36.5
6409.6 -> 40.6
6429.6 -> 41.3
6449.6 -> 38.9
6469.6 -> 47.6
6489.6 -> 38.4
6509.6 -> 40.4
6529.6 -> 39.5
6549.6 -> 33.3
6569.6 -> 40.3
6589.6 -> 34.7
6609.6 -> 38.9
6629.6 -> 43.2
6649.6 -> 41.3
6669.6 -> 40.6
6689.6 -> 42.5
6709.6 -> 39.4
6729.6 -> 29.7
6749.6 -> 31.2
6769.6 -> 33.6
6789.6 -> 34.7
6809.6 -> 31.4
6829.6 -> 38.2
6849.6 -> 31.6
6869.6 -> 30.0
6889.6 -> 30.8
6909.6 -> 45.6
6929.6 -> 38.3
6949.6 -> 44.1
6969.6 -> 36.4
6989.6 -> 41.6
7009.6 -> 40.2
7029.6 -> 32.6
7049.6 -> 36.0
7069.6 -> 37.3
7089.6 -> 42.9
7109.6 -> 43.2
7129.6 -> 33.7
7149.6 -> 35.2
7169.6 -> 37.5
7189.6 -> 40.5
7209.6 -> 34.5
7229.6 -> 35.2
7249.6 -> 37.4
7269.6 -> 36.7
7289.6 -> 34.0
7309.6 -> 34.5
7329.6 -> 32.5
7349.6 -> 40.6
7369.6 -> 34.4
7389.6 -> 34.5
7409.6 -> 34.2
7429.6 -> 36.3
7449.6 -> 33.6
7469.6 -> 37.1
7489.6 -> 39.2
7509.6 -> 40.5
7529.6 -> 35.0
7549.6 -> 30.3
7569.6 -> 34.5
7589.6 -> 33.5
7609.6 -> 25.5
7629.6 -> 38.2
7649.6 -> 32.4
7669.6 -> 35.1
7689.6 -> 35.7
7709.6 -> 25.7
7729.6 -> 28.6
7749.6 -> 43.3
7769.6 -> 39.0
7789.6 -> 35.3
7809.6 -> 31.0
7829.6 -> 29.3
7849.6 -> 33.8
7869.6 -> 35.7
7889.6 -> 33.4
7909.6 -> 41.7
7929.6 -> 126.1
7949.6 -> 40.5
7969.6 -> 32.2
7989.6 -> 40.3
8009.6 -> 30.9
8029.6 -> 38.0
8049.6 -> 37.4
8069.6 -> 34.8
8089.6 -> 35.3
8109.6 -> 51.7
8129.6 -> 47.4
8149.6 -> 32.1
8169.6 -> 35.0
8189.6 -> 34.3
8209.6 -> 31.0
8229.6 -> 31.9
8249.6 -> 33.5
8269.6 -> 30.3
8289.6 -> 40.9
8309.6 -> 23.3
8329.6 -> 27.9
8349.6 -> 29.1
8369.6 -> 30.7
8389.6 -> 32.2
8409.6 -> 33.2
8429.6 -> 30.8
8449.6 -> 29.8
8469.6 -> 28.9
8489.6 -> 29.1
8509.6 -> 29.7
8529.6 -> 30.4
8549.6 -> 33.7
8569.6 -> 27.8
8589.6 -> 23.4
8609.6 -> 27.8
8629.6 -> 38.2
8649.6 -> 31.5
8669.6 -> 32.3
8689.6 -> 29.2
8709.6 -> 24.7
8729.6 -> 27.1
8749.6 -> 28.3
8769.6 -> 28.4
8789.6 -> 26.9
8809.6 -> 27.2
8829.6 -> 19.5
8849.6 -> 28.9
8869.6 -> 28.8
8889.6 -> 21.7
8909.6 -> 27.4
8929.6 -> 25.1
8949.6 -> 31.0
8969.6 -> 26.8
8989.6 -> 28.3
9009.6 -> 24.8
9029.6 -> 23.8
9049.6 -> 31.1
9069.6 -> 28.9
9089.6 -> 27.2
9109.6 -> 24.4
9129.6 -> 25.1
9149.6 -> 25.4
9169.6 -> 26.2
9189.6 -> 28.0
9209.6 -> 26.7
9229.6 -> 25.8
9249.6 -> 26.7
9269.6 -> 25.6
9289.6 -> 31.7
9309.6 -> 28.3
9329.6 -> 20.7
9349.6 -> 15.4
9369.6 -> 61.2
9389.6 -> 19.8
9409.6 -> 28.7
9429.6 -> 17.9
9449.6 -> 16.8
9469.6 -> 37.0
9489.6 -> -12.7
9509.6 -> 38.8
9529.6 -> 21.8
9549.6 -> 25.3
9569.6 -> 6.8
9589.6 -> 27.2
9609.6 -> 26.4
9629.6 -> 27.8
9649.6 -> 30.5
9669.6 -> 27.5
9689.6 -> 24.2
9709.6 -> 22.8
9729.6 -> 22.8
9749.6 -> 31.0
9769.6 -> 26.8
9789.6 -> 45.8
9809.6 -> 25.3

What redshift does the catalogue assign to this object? 0.21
